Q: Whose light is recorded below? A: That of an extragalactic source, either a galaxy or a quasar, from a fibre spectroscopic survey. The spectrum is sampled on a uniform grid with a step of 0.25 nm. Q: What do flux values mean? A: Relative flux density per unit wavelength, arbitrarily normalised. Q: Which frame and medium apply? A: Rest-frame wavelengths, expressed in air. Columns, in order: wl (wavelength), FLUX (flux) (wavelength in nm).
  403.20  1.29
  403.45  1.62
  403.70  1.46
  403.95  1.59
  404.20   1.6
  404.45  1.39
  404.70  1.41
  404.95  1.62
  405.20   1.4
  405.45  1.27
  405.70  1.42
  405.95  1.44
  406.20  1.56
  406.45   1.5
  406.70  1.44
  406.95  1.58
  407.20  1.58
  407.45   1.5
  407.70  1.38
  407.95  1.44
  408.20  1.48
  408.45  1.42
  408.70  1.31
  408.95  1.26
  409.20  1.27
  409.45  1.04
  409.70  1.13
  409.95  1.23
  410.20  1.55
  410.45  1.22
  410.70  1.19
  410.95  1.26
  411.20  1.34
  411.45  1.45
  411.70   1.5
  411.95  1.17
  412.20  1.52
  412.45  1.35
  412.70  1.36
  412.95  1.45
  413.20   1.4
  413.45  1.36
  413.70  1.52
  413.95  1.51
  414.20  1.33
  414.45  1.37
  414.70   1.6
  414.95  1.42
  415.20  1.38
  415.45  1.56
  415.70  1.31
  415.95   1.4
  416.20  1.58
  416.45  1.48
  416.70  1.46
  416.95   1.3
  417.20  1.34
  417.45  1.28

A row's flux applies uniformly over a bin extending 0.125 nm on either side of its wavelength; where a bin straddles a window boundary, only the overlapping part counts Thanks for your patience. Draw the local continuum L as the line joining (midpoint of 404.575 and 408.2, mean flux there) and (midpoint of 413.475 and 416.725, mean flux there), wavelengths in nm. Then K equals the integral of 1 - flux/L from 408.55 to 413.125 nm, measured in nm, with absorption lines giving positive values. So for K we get 0.46 nm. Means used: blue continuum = 1.47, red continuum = 1.45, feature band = 1.31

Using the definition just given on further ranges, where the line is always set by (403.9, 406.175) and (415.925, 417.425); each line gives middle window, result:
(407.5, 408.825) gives 0.03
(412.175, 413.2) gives 0.02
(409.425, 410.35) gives 0.12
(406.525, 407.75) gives -0.04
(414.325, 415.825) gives -0.02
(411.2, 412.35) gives 0.03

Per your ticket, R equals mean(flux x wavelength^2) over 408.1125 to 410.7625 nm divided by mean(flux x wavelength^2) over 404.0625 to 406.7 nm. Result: 0.9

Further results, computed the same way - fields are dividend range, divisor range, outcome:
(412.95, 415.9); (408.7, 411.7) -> 1.14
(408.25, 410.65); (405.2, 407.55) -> 0.88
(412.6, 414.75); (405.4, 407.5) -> 1.00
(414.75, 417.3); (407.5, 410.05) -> 1.14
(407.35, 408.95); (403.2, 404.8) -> 0.96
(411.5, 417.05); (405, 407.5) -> 1.01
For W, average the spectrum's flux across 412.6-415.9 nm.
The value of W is 1.43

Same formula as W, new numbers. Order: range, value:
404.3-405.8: 1.42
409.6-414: 1.36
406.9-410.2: 1.36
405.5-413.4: 1.38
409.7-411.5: 1.3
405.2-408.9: 1.45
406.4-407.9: 1.49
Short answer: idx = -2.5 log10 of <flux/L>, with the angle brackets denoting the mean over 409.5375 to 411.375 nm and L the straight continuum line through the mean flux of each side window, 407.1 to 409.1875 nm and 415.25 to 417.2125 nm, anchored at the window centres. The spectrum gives 0.115 mag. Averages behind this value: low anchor 1.41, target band 1.27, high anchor 1.43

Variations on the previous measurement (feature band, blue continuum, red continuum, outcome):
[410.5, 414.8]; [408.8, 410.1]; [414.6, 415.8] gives -0.04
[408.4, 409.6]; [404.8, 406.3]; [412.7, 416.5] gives 0.16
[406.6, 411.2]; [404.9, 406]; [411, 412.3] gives 0.04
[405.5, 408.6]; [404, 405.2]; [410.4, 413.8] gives -0.01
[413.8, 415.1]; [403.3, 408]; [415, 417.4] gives -0.01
